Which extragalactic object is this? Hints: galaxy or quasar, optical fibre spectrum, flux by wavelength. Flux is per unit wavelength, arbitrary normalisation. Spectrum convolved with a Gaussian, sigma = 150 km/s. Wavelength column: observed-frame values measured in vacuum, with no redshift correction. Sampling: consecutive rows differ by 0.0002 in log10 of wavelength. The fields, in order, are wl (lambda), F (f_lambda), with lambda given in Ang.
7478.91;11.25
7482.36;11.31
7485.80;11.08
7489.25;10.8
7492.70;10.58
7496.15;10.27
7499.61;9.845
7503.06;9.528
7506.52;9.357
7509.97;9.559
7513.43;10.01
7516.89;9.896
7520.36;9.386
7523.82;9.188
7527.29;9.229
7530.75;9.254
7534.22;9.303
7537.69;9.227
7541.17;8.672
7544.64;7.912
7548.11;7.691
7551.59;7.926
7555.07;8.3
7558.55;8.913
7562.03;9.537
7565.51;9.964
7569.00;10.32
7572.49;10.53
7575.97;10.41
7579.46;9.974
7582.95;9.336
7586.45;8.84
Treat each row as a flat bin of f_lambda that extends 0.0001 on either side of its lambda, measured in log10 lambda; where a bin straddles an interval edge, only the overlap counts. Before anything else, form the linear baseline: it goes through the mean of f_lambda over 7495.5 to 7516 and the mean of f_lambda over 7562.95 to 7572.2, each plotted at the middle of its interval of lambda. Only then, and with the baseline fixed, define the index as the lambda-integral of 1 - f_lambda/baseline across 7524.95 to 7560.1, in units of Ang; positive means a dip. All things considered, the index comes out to 4.7 Ang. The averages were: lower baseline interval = 9.74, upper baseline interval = 10.1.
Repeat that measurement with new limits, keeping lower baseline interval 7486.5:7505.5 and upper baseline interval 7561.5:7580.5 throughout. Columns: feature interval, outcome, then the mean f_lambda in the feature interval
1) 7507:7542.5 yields 2.8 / 9.38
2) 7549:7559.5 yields 2.0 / 8.28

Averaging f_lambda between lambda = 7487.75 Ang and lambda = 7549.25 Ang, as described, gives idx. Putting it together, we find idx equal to 9.44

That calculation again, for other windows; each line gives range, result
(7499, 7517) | 9.68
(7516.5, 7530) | 9.36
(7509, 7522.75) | 9.69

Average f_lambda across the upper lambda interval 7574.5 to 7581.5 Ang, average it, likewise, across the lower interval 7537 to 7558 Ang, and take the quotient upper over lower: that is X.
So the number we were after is 1.23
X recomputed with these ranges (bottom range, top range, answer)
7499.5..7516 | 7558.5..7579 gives 1.04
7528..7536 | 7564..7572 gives 1.10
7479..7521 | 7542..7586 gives 0.90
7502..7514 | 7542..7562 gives 0.87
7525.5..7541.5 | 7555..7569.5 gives 1.03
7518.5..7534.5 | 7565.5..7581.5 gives 1.11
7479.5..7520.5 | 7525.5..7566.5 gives 0.86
